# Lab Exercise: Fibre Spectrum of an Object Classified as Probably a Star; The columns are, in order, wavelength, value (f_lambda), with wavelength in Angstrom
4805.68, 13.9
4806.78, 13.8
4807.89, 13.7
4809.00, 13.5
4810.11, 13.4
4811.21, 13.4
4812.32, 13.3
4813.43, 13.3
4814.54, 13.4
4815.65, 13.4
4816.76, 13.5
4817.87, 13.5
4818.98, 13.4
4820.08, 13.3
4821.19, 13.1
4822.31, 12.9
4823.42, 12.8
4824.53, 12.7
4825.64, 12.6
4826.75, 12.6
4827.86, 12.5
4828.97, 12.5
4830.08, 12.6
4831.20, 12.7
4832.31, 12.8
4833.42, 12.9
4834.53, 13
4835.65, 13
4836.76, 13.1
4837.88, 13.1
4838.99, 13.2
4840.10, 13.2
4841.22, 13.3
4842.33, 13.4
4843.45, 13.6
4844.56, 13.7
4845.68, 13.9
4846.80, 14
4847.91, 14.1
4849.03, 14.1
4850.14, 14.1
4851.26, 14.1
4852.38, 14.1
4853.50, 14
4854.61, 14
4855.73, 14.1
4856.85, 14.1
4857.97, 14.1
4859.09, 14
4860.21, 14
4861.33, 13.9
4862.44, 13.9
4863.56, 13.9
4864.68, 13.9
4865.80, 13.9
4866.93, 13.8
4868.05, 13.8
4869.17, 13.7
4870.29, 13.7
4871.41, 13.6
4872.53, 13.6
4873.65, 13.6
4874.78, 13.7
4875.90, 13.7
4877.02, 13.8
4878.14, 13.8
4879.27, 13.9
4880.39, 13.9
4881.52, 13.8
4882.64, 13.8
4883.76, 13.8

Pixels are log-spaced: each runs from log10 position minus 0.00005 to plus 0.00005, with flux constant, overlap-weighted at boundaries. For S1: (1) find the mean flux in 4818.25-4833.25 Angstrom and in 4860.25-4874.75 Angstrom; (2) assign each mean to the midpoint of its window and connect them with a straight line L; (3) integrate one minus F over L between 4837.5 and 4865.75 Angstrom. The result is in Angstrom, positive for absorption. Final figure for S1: -0.9 Angstrom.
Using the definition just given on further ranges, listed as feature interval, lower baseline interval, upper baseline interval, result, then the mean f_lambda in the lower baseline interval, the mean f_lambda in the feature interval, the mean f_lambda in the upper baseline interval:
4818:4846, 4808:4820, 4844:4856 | 1.4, 13.4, 13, 14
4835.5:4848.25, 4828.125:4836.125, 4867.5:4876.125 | -0.5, 12.8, 13.5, 13.7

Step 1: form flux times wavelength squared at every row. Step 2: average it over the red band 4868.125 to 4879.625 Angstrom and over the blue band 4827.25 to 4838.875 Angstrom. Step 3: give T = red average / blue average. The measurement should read 1.1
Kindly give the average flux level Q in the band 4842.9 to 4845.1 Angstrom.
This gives 13.7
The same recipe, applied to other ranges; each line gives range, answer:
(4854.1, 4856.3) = 14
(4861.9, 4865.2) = 13.9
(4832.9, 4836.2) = 13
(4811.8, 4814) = 13.3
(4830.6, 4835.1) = 12.8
